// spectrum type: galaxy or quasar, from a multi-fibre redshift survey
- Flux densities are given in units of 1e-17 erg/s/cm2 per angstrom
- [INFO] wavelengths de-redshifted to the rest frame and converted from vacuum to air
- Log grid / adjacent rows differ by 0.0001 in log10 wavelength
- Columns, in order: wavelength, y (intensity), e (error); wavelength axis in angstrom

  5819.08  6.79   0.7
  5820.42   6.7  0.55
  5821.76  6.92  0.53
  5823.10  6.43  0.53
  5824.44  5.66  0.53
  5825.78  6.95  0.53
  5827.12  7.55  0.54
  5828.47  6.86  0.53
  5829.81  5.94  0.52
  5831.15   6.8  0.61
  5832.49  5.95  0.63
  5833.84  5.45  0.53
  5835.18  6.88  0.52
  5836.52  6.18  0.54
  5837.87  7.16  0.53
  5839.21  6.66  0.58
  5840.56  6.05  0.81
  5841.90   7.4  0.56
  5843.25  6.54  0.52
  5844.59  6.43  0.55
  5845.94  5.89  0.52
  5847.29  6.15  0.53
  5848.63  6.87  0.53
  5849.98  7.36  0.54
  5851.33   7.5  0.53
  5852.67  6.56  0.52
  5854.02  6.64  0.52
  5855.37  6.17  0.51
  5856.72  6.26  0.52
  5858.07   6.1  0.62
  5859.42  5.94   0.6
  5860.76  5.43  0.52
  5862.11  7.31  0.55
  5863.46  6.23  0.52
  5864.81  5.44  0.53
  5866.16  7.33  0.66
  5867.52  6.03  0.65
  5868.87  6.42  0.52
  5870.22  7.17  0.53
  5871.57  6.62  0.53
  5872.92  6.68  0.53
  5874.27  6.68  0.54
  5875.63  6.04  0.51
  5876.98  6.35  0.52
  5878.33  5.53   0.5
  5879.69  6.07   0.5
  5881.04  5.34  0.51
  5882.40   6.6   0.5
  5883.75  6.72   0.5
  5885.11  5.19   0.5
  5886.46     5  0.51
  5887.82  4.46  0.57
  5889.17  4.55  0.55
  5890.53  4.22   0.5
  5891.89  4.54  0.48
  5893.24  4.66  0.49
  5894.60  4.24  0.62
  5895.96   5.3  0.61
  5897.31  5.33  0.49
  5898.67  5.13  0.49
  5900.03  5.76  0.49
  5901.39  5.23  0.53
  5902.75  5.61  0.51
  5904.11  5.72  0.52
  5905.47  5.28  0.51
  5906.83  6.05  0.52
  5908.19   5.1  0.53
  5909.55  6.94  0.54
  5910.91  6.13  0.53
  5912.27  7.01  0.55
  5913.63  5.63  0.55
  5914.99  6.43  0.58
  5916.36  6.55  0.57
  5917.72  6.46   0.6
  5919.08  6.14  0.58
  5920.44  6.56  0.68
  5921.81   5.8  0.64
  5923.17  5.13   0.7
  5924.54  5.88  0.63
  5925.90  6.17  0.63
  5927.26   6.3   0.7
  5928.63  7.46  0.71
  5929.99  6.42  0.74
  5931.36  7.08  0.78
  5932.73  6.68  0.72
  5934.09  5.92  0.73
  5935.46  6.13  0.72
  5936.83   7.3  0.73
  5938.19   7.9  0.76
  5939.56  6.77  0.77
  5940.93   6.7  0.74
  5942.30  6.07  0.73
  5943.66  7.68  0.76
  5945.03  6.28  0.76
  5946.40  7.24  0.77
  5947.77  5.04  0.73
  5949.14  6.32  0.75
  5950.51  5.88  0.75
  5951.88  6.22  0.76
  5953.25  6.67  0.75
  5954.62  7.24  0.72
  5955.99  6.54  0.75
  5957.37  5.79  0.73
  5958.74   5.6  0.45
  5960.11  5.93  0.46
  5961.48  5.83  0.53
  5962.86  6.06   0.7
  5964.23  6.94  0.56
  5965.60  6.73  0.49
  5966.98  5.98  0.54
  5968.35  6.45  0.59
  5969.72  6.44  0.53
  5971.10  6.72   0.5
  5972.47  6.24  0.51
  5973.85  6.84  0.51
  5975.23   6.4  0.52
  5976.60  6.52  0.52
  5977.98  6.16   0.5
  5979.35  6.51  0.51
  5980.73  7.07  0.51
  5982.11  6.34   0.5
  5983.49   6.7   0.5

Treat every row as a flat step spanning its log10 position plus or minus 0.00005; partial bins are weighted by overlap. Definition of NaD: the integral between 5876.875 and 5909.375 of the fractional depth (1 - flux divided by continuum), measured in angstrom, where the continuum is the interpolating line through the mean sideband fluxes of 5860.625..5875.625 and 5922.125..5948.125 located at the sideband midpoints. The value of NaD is 5.9 angstrom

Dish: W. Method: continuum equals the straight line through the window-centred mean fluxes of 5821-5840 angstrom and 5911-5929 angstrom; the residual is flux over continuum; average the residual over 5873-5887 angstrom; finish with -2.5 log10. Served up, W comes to 0.07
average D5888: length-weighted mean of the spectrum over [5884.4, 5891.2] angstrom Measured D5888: 4.69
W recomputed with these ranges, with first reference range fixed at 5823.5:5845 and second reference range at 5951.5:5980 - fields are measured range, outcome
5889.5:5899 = 0.33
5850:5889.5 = 0.05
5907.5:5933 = 0.02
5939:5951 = -0.01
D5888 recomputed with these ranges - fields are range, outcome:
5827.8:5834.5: 6.2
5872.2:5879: 6.26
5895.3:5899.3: 5.26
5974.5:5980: 6.41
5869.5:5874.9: 6.8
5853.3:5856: 6.4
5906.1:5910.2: 6.02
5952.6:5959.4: 6.37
